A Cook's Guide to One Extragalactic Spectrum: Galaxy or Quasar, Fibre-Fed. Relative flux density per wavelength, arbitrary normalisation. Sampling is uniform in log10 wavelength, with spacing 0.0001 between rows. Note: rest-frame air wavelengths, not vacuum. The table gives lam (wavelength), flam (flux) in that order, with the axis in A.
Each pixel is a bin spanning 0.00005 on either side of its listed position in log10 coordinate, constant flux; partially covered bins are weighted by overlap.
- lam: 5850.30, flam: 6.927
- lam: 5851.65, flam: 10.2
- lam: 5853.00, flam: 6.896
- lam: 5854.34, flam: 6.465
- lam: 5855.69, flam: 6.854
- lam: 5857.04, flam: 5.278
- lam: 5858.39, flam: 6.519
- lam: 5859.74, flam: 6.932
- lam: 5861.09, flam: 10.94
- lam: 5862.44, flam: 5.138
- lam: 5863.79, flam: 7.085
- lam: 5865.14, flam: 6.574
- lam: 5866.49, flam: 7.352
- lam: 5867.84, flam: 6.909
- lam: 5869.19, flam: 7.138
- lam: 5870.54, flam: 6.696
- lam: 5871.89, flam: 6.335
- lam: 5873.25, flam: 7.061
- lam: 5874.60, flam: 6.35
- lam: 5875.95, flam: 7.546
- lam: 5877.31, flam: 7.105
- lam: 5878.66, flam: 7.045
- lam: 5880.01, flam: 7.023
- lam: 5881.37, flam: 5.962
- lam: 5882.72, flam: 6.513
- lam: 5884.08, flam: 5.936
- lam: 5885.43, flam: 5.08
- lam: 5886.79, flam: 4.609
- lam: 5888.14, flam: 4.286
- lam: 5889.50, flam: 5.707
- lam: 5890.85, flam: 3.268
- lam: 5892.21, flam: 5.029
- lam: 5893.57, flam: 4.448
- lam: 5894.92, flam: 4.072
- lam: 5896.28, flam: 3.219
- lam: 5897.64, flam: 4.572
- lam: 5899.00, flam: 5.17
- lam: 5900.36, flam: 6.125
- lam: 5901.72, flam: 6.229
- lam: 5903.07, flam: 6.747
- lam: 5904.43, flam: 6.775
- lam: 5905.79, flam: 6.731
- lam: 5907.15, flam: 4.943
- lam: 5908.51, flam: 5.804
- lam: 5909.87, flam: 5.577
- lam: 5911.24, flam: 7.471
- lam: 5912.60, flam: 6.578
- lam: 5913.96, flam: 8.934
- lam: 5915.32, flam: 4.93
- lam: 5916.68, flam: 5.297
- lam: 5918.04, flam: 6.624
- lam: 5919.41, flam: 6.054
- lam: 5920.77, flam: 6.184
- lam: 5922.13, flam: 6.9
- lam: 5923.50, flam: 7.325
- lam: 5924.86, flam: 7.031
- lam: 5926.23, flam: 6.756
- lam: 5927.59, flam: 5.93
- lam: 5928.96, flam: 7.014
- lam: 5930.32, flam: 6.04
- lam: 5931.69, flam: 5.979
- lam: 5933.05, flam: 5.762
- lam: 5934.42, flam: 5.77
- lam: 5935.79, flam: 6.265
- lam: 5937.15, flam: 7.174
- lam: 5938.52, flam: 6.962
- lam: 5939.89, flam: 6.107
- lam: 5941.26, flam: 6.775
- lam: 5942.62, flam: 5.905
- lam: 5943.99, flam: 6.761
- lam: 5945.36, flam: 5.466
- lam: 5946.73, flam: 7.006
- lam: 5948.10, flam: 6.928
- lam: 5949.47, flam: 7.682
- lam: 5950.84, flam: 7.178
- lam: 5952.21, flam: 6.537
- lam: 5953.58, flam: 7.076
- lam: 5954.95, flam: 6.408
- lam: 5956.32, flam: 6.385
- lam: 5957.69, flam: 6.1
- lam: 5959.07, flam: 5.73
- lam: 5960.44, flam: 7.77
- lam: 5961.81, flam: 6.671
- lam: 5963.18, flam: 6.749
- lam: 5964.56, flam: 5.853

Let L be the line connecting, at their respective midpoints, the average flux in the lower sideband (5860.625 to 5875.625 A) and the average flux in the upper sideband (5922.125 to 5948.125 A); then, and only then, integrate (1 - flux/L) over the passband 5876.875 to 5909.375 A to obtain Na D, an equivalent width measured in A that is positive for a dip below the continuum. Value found 6.2 A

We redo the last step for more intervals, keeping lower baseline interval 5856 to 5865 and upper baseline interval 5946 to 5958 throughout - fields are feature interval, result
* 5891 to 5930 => 5.1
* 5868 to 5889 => 1.8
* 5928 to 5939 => 0.8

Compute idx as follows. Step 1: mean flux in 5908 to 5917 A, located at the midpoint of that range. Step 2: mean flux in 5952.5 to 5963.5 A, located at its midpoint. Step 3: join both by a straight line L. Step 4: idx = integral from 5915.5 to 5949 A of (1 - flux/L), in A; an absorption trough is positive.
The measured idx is 0.5 A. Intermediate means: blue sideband 6.42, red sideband 6.61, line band 6.4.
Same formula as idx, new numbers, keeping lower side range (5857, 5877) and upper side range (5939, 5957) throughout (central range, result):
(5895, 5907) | 2.2 A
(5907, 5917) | 0.7 A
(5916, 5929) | 0.5 A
